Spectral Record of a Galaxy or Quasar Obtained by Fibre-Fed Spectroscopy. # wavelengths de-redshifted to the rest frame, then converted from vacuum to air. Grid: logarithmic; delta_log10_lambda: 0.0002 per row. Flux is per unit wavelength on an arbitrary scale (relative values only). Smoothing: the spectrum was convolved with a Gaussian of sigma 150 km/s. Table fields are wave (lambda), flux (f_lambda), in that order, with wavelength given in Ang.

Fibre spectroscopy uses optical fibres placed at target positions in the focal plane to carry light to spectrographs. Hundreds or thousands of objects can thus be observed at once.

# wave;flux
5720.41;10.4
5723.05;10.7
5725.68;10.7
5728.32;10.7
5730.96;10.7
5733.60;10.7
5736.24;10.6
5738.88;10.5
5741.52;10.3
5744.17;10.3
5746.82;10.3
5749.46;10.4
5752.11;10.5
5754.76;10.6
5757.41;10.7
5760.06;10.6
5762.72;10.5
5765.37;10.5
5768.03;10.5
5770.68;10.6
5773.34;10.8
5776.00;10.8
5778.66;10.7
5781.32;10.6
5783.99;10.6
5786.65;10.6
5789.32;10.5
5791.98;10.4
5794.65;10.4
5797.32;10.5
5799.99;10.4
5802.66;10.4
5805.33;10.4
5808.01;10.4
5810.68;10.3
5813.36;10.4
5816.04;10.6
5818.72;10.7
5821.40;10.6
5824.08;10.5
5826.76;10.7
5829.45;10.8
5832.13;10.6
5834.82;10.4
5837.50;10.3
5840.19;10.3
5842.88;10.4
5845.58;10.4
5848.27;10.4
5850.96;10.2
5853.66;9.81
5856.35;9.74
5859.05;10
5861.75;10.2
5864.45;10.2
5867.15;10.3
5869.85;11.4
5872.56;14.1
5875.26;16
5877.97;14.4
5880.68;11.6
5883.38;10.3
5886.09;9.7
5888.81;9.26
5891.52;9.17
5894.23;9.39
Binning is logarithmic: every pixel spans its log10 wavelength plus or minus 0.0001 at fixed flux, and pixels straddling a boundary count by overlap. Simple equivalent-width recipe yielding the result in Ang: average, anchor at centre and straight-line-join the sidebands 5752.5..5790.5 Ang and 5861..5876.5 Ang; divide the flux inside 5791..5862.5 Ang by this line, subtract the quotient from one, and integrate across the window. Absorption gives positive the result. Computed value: 6.58 Ang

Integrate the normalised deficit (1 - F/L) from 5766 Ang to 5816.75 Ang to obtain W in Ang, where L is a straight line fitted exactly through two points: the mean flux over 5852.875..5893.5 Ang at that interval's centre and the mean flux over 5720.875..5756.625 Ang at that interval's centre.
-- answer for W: 1.1 Ang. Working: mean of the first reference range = 10.5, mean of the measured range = 10.5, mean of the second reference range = 11.1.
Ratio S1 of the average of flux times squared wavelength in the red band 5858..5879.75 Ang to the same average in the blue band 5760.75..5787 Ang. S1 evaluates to 1.18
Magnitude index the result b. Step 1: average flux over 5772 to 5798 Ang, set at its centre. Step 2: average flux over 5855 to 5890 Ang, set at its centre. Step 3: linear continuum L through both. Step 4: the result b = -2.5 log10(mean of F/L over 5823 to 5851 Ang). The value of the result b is 0.06 mag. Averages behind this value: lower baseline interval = 10.6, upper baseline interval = 11.3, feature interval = 10.5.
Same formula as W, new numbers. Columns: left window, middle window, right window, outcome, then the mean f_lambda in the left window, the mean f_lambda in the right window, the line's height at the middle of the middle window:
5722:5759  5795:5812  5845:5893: 0.6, 10.6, 11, 10.8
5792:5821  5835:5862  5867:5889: 2.9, 10.5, 12.1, 11.4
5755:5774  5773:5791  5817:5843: -0.1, 10.6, 10.5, 10.6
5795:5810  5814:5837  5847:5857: -0.8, 10.4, 10.1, 10.3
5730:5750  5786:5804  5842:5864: -0.2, 10.5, 10.1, 10.3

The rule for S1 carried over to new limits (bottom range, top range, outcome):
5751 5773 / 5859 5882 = 1.19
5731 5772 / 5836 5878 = 1.09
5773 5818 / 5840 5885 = 1.09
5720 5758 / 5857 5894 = 1.11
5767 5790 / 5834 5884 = 1.07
